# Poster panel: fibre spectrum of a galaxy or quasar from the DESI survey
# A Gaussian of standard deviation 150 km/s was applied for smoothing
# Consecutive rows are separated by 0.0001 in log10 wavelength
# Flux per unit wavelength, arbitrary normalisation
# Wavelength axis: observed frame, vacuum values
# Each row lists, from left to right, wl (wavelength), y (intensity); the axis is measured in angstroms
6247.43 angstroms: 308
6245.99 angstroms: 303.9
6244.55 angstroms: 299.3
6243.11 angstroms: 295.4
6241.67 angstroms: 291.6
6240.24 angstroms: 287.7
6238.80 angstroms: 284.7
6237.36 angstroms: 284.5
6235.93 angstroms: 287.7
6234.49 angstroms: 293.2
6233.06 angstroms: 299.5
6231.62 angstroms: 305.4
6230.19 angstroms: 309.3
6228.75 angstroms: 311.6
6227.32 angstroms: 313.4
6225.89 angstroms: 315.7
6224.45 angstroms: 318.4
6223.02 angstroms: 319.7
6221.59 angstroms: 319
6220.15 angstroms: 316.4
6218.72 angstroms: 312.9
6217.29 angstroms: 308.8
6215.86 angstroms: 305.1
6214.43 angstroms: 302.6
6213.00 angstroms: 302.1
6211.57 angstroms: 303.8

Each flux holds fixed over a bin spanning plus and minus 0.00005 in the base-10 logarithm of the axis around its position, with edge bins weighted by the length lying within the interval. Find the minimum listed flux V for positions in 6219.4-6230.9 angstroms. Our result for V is 309.3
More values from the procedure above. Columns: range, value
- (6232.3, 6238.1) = 284.5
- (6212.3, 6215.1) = 302.1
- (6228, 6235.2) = 293.2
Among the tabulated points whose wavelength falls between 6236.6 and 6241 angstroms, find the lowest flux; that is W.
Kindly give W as 284.5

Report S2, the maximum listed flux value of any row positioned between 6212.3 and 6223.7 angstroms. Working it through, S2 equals 319.7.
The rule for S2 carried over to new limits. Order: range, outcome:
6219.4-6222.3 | 319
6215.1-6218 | 308.8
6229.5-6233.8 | 309.3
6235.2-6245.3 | 299.3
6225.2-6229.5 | 315.7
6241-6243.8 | 295.4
